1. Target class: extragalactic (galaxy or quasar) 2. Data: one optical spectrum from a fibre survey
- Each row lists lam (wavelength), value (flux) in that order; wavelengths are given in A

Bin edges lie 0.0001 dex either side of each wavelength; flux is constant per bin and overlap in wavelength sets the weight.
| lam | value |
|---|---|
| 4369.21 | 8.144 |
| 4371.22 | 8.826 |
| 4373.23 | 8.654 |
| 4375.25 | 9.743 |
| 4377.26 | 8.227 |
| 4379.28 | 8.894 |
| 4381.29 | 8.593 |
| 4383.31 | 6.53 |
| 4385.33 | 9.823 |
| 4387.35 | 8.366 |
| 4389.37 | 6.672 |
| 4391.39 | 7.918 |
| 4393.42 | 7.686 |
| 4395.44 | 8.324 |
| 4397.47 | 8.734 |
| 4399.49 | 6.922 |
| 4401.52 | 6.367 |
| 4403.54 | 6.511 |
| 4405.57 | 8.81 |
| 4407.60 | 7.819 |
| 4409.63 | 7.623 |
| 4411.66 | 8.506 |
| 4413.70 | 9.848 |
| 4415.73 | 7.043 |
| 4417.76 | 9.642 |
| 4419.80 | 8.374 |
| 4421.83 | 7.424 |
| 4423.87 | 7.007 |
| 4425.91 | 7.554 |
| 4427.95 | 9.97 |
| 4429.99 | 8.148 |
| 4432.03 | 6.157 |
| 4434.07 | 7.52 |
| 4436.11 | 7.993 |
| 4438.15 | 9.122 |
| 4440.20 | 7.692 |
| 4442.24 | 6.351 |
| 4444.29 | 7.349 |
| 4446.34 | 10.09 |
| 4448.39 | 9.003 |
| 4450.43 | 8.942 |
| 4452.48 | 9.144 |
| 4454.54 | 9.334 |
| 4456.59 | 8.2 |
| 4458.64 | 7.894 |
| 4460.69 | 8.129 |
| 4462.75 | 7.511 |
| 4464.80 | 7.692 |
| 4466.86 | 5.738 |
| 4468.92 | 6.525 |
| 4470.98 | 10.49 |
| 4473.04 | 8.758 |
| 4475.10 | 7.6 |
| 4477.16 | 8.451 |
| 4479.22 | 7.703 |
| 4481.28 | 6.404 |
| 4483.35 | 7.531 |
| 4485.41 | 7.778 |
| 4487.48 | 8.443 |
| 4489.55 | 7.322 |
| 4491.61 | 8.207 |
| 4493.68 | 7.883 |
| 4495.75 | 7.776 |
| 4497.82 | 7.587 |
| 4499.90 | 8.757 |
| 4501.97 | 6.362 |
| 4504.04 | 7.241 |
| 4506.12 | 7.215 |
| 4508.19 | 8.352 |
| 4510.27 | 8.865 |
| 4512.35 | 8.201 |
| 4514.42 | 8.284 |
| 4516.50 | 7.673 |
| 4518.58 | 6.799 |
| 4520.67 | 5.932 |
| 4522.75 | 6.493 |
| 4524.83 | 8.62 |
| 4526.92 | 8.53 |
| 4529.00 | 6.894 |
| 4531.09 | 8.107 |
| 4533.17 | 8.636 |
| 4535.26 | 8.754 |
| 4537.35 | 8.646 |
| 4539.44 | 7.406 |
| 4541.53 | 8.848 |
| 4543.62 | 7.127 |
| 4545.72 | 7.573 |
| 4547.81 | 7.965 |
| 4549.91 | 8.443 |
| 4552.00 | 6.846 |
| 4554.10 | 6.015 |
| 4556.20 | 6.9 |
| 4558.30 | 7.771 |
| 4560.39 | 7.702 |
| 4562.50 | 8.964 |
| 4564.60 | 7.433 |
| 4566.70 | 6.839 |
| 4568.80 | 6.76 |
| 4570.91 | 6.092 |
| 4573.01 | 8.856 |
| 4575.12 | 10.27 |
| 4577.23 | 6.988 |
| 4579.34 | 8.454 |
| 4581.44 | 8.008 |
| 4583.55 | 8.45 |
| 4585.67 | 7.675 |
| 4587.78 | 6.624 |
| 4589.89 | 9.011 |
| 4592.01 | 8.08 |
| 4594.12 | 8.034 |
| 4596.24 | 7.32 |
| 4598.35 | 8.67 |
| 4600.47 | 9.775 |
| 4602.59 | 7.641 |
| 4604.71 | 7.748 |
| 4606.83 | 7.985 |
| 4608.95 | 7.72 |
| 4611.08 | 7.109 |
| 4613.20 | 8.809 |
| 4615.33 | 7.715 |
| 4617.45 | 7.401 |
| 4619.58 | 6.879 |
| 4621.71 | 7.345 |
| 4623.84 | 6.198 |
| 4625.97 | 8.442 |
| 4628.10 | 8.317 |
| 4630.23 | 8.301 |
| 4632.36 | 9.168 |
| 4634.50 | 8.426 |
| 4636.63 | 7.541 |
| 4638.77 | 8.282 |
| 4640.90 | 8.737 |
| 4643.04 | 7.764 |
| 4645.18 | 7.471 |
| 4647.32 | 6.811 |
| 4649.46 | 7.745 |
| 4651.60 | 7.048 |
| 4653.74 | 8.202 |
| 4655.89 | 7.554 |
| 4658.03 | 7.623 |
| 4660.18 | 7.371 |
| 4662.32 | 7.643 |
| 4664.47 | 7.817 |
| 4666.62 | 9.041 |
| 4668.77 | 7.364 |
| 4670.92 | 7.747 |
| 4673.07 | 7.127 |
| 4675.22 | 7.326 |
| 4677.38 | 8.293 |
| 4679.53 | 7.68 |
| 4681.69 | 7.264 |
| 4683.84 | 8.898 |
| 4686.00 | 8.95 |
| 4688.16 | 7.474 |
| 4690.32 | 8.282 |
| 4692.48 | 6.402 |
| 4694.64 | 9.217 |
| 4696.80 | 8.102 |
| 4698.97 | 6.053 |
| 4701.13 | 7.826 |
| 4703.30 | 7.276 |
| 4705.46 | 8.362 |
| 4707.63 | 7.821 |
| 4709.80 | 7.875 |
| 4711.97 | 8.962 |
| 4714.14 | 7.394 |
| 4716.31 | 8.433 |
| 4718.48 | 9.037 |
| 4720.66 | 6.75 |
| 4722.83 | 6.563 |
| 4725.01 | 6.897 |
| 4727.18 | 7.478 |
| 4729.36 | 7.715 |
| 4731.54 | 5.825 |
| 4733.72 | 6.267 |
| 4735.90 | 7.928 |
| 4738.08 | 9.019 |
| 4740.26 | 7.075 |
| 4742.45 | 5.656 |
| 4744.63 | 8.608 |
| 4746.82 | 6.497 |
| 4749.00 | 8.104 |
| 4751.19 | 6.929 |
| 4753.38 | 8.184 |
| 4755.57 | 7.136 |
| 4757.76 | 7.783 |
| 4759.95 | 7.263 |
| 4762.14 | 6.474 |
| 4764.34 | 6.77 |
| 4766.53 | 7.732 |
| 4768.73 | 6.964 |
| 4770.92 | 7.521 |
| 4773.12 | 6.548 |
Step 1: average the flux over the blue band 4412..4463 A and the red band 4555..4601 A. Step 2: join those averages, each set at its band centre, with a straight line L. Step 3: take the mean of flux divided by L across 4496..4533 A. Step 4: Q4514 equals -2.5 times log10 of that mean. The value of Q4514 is 0.054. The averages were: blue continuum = 8.23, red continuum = 7.91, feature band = 7.67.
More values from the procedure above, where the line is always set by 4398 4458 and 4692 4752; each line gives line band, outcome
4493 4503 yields 0.041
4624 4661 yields -0.030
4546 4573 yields 0.065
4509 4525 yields 0.050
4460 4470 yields 0.133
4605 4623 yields 0.017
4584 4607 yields -0.041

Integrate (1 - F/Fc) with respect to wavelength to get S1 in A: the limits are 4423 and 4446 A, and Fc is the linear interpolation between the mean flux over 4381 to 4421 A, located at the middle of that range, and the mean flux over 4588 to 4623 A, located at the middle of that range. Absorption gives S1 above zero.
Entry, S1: 0.5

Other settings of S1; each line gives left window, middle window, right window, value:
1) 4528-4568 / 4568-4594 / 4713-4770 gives -1.0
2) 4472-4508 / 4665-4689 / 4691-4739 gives -1.0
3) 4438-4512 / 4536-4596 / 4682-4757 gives 0.5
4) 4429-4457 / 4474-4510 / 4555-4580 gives 1.4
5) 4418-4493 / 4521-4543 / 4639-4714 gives -0.2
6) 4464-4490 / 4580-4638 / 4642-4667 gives -2.2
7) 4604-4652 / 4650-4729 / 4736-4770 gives -1.8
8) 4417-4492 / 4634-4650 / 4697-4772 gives -0.4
